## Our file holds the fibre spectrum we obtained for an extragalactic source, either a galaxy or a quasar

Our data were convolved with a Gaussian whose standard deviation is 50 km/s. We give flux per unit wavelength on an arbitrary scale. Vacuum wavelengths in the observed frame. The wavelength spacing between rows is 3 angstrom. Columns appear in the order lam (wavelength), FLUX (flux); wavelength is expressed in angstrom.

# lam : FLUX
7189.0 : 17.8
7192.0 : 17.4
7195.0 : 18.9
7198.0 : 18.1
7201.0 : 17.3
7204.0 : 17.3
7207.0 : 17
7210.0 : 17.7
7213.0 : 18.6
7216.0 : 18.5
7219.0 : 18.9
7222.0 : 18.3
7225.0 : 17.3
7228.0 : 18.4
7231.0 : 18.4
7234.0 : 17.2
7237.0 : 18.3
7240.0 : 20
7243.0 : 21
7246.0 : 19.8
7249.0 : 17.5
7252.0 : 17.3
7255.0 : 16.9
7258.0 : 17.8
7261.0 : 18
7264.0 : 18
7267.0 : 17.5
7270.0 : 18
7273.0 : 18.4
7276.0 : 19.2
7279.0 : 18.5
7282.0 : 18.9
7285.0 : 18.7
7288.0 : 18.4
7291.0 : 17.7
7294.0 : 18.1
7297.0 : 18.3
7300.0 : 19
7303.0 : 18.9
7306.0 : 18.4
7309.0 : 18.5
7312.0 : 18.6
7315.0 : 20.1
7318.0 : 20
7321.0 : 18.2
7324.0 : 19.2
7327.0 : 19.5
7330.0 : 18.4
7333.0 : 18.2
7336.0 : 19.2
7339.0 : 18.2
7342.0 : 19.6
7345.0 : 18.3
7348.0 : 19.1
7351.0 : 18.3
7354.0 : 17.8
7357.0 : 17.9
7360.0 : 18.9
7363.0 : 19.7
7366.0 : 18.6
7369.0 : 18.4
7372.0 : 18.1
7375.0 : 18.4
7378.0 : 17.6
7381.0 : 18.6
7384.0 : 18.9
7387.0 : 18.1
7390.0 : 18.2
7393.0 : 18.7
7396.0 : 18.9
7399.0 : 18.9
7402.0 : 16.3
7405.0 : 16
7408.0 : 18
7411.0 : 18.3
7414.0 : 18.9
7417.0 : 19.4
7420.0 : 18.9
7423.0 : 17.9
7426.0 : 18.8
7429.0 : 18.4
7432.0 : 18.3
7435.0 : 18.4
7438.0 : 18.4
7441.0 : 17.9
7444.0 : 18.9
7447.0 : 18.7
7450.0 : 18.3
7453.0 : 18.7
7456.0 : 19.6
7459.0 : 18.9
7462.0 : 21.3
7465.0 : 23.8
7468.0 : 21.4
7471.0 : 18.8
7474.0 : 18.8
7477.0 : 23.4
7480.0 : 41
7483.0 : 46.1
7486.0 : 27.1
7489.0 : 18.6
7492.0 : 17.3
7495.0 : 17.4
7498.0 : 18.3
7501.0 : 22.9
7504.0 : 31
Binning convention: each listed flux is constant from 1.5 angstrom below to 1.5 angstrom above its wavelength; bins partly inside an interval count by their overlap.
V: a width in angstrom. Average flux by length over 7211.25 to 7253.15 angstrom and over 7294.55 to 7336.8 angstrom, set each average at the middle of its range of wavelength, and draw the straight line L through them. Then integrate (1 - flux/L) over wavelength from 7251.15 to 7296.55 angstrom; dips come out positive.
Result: 1.4 angstrom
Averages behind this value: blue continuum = 18.5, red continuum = 18.9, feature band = 18.1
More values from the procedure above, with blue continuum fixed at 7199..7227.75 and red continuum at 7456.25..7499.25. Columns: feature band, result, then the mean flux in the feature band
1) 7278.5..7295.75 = 1.0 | 18.4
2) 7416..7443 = 4.9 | 18.5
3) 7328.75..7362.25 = 3.6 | 18.6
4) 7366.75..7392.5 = 3.8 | 18.3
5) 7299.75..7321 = 1.1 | 19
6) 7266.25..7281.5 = 0.7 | 18.4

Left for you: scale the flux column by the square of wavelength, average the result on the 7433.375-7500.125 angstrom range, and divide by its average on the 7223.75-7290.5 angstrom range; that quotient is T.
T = 1.3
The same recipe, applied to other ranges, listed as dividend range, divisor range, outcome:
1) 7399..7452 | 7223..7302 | 1.04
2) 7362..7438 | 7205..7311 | 1.04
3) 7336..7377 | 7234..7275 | 1.04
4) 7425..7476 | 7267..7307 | 1.09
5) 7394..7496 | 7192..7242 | 1.21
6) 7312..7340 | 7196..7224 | 1.09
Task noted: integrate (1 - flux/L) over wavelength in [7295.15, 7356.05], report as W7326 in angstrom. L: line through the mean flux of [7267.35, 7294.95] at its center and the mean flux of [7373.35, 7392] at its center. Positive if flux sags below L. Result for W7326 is -1.4 angstrom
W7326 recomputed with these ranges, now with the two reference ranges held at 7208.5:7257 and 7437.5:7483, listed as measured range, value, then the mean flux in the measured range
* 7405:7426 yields 2.9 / 18.4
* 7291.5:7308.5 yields 0.9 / 18.5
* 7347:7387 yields 4.1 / 18.5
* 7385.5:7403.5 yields 2.4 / 18.2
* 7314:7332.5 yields 0.6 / 19.2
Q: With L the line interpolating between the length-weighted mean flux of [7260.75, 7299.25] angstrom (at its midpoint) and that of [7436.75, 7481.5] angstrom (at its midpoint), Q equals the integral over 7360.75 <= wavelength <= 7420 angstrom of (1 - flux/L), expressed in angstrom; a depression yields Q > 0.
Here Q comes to 5.17 angstrom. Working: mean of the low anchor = 18.3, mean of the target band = 18.3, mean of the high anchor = 21.2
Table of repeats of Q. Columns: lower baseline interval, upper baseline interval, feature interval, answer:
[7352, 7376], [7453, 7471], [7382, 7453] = 4.7 angstrom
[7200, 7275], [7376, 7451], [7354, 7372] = -0.3 angstrom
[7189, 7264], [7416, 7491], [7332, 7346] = 0.8 angstrom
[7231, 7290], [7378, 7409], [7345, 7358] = -0.1 angstrom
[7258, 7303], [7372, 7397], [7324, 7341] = -0.4 angstrom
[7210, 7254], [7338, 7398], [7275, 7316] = -0.3 angstrom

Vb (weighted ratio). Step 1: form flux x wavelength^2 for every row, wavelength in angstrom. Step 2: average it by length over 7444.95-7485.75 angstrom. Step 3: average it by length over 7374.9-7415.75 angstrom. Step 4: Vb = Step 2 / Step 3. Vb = 1.3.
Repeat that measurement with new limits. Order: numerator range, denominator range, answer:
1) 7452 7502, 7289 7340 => 1.29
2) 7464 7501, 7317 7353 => 1.34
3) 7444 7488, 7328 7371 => 1.32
